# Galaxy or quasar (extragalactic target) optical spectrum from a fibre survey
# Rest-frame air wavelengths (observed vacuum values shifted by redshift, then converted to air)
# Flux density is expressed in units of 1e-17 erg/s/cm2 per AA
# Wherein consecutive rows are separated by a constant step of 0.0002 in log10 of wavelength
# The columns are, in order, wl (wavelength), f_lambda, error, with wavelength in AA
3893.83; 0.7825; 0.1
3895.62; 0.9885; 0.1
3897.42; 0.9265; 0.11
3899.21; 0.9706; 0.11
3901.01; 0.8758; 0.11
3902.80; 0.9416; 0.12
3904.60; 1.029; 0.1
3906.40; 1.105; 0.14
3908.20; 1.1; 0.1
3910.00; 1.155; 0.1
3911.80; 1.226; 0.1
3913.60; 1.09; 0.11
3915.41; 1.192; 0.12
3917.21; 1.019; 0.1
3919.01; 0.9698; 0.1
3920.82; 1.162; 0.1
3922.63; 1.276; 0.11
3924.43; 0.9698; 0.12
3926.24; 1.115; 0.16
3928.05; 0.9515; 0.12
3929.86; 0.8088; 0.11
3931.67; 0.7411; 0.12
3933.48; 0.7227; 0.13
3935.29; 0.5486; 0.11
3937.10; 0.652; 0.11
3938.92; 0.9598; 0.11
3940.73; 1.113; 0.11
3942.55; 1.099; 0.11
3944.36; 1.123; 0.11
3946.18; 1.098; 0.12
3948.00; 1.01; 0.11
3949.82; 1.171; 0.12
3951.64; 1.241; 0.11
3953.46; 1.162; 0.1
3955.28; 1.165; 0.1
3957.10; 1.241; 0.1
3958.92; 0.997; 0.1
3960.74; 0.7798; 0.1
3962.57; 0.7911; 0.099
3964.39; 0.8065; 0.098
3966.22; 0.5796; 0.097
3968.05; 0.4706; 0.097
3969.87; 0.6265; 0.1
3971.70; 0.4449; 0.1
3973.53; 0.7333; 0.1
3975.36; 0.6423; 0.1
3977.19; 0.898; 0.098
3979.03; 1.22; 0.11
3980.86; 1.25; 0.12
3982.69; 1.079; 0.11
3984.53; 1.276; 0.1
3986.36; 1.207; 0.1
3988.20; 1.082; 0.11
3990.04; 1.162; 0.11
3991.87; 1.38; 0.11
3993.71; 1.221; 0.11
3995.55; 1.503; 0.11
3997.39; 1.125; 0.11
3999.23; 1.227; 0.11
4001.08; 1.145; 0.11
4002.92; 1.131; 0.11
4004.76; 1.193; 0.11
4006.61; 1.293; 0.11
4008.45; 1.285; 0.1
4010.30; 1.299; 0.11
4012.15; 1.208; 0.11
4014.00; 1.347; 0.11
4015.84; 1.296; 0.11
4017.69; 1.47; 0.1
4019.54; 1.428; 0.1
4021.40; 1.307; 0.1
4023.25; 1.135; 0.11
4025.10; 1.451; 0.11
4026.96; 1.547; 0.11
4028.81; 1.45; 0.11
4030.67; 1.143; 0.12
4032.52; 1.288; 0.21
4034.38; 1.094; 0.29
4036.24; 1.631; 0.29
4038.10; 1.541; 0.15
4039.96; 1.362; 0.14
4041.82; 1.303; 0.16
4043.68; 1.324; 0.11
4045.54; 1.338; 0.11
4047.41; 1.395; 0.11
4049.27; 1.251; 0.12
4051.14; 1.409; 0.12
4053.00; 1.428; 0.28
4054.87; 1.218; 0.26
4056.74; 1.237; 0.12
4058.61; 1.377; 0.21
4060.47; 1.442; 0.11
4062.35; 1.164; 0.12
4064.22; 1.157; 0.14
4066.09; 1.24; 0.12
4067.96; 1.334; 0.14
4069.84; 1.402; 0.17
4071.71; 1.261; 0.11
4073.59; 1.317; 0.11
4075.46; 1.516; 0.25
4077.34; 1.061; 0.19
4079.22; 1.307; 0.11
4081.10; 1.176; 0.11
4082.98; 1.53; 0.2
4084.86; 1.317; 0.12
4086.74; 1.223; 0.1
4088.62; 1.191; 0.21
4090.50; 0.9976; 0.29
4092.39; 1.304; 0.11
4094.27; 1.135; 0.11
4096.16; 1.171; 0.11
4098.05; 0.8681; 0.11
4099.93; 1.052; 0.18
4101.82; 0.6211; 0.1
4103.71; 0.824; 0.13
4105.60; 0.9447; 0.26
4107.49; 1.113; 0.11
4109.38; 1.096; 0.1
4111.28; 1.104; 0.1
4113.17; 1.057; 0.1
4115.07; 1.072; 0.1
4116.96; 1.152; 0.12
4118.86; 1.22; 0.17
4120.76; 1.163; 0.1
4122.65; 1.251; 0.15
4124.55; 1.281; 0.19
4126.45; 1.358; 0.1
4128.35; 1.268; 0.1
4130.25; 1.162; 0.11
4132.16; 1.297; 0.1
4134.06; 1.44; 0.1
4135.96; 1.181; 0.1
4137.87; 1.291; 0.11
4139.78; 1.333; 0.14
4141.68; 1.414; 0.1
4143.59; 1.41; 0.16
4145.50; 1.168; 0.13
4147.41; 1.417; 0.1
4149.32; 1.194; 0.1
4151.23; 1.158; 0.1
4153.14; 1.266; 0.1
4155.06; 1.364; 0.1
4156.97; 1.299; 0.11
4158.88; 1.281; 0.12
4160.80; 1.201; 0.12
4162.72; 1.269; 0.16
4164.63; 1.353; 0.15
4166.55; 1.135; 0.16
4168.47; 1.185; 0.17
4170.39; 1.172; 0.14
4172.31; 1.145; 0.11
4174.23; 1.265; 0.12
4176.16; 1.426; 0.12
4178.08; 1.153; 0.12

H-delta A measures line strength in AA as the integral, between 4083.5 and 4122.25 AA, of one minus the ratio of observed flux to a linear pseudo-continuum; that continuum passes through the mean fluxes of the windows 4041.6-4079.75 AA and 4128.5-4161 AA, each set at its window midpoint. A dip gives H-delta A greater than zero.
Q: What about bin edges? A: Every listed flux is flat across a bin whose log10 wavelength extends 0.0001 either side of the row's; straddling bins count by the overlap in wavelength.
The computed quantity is 6.3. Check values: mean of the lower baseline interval 1.31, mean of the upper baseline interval 1.29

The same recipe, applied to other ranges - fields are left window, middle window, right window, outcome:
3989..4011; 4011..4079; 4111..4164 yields -4.4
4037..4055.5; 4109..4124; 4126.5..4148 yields 2.0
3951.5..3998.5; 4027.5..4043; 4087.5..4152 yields -4.1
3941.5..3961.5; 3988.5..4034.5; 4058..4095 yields -4.0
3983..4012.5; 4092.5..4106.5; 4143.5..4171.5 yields 3.1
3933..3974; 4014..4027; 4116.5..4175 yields -4.3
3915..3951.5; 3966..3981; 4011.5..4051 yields 5.2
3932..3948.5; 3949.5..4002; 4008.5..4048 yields 3.5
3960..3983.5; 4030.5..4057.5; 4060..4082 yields -4.5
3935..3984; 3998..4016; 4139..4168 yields -3.9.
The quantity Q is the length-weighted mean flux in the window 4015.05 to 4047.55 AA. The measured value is 1.36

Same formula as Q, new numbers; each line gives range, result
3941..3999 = 1.02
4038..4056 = 1.35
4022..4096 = 1.31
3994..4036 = 1.29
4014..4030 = 1.38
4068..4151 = 1.2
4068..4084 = 1.32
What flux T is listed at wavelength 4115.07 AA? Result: 1.072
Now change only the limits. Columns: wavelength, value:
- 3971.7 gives 0.4449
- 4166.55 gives 1.135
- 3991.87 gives 1.38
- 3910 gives 1.155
